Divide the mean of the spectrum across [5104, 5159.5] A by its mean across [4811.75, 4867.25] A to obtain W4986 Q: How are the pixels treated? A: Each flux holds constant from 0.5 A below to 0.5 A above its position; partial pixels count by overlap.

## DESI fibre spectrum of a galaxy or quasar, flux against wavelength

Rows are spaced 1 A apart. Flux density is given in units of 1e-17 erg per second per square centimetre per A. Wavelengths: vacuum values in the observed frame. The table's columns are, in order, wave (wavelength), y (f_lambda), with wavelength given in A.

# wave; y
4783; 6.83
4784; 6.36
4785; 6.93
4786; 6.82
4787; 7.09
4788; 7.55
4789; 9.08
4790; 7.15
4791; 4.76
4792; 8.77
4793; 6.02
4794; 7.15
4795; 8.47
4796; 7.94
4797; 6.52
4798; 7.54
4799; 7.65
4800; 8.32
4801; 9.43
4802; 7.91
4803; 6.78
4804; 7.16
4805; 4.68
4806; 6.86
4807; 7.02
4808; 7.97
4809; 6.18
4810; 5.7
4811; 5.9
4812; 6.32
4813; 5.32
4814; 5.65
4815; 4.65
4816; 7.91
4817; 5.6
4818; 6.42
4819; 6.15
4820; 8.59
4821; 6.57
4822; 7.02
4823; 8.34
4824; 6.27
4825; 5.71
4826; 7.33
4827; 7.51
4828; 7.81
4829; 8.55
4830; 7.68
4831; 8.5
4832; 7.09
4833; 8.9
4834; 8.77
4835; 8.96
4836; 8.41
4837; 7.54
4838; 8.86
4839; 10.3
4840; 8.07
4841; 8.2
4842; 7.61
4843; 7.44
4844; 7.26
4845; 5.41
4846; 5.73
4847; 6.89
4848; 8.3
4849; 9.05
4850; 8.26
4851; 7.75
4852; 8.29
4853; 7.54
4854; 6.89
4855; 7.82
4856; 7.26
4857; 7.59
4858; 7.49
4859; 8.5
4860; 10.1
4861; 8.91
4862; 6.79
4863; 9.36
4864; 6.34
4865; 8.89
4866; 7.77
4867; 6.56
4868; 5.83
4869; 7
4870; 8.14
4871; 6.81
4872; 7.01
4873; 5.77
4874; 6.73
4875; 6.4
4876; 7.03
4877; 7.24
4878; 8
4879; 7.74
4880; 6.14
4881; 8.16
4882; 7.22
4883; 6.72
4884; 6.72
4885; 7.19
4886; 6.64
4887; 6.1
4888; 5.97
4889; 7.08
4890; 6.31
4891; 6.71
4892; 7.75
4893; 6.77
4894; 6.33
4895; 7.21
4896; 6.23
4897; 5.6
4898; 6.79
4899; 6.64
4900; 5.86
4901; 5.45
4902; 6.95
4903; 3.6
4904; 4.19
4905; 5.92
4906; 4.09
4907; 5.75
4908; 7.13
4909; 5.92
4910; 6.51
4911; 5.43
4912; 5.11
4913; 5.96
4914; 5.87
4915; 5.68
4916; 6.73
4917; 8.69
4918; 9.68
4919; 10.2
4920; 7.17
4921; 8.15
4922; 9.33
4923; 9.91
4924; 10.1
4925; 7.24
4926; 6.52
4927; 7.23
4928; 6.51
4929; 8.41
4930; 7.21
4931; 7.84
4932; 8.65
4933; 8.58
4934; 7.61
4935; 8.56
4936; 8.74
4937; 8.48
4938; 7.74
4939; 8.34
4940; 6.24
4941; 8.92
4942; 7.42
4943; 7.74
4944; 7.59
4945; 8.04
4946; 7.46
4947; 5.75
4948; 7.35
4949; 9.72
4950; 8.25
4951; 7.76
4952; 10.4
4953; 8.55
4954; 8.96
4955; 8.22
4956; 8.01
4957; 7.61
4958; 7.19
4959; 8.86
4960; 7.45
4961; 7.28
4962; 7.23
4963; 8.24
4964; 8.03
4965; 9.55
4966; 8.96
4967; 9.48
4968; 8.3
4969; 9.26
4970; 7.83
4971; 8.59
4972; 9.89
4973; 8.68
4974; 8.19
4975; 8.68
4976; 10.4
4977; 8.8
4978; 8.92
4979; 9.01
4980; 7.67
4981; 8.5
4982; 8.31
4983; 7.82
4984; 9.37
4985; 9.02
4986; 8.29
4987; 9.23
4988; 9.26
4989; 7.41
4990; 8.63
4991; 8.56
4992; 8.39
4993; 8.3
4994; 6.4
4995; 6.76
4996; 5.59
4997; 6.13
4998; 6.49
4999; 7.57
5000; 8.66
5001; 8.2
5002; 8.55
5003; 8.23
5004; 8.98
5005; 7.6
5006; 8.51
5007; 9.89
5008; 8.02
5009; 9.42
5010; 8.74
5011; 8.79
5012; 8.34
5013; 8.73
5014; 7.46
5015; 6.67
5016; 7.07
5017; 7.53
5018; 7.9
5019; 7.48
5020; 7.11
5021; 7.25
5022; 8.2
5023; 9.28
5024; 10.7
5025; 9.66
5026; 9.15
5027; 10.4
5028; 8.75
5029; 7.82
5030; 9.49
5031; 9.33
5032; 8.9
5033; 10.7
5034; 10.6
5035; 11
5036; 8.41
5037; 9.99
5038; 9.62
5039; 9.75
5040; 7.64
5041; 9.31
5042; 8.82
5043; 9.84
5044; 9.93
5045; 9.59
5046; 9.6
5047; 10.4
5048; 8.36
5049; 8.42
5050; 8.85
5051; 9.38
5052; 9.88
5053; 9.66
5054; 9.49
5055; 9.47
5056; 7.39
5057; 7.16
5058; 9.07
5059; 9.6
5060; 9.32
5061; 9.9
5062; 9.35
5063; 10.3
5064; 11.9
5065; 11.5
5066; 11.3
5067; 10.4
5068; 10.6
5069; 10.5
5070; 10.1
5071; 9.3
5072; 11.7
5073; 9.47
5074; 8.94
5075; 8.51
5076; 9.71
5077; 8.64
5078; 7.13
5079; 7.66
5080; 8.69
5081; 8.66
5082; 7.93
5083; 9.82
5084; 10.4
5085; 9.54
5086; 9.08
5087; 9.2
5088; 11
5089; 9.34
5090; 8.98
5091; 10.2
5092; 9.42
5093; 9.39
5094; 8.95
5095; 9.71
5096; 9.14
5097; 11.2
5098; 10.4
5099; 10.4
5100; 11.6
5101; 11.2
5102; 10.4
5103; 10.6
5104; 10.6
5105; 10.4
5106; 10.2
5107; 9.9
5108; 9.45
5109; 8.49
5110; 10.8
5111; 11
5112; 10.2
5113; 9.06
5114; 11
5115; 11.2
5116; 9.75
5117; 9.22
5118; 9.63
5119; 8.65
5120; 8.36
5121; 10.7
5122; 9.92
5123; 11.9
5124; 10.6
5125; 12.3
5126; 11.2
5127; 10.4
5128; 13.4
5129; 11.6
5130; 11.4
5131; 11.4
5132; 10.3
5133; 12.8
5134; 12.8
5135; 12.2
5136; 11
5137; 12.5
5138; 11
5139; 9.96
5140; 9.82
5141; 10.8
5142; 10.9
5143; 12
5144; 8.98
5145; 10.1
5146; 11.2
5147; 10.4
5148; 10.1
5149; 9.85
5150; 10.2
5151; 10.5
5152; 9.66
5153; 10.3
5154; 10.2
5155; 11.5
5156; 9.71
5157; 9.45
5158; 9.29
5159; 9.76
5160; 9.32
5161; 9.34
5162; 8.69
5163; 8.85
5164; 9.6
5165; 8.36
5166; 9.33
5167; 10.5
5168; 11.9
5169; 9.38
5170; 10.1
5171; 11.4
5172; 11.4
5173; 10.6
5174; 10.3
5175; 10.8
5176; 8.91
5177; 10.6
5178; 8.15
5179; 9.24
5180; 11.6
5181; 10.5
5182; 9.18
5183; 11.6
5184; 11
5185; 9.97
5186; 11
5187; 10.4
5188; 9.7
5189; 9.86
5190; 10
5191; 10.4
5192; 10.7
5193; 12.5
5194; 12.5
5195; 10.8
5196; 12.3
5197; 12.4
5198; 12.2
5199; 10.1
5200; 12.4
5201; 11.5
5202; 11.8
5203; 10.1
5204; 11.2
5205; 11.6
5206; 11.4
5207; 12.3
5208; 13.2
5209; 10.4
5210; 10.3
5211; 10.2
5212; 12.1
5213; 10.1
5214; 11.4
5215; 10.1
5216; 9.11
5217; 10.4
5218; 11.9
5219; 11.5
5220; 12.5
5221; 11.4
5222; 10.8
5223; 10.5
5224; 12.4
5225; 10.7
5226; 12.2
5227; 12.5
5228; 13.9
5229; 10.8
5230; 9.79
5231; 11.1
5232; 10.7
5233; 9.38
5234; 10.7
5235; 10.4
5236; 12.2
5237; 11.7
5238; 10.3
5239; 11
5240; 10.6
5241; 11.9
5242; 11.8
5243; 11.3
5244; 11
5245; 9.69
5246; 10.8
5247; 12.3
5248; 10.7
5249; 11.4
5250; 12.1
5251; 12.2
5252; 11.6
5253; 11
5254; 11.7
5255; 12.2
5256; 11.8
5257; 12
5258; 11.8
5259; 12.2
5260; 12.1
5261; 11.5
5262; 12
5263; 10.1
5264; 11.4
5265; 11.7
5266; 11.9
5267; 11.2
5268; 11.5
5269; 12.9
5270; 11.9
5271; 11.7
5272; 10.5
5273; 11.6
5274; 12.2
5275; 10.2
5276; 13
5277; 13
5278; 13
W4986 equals 1.4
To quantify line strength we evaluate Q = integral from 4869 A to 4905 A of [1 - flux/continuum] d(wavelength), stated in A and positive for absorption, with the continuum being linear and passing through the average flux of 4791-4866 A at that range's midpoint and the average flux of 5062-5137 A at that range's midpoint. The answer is 6.4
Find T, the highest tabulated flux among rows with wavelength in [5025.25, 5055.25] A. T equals 11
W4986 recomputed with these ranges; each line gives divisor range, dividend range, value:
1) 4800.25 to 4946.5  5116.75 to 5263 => 1.50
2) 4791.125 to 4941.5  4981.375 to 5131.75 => 1.29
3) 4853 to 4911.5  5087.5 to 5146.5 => 1.54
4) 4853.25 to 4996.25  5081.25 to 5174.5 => 1.35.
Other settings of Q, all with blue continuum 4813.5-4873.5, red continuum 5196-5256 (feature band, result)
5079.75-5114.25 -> 0.4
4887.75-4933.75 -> 7.3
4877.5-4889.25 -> 1.4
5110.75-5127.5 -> -0.1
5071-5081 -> 0.9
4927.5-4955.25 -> 1.5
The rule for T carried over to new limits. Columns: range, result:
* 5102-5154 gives 13.4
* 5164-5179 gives 11.9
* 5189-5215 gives 13.2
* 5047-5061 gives 10.4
